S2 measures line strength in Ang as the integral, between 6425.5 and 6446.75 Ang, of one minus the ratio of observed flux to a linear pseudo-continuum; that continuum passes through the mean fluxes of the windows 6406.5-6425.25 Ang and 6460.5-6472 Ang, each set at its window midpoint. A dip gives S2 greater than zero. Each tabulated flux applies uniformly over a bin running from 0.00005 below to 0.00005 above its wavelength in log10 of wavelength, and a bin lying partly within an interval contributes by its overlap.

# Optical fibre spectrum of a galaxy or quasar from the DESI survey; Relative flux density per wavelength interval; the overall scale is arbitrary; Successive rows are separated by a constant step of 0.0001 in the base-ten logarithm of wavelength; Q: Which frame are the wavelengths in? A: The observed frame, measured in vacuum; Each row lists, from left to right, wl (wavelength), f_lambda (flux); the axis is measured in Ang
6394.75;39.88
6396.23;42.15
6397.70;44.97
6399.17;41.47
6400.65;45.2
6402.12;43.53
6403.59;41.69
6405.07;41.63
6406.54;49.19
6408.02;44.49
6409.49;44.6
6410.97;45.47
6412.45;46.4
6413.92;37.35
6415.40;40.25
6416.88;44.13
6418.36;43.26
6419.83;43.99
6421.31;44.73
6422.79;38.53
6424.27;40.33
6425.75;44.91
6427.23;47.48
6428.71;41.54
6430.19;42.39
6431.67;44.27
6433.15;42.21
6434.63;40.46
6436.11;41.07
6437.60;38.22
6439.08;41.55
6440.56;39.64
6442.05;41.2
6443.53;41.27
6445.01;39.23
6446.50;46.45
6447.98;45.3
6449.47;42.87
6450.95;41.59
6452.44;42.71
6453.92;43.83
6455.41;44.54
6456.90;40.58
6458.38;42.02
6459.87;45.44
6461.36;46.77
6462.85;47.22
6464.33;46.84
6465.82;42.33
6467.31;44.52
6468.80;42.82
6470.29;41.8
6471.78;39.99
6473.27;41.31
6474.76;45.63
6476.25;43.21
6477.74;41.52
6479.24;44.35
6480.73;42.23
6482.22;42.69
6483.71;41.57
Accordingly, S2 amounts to 0.8 Ang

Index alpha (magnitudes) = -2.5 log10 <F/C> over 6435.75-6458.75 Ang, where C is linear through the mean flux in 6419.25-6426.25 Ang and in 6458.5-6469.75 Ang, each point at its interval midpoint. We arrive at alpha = 0.047 mag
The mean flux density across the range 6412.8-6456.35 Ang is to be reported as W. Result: 42.3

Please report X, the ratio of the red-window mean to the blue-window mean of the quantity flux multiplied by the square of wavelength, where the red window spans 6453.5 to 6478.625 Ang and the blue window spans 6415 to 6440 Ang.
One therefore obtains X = 1.04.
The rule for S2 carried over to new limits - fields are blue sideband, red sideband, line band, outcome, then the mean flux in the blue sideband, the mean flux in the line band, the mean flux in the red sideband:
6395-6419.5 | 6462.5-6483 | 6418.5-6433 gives 0.1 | 43.4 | 43.1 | 43.3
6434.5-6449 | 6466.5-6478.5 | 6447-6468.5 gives -1.0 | 41.5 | 44.1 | 42.6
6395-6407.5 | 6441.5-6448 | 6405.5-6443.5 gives 0.3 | 43.6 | 42.7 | 42.5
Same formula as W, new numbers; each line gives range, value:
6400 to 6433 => 43.4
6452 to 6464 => 44.3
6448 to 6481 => 43.4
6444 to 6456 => 43.3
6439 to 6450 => 42.2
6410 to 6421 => 43.1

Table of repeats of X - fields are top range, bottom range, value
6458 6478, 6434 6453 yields 1.06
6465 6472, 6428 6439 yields 1.04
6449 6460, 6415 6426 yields 1.02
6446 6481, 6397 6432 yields 1.02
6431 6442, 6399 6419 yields 0.95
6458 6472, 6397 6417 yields 1.03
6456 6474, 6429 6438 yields 1.06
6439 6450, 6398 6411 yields 0.97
